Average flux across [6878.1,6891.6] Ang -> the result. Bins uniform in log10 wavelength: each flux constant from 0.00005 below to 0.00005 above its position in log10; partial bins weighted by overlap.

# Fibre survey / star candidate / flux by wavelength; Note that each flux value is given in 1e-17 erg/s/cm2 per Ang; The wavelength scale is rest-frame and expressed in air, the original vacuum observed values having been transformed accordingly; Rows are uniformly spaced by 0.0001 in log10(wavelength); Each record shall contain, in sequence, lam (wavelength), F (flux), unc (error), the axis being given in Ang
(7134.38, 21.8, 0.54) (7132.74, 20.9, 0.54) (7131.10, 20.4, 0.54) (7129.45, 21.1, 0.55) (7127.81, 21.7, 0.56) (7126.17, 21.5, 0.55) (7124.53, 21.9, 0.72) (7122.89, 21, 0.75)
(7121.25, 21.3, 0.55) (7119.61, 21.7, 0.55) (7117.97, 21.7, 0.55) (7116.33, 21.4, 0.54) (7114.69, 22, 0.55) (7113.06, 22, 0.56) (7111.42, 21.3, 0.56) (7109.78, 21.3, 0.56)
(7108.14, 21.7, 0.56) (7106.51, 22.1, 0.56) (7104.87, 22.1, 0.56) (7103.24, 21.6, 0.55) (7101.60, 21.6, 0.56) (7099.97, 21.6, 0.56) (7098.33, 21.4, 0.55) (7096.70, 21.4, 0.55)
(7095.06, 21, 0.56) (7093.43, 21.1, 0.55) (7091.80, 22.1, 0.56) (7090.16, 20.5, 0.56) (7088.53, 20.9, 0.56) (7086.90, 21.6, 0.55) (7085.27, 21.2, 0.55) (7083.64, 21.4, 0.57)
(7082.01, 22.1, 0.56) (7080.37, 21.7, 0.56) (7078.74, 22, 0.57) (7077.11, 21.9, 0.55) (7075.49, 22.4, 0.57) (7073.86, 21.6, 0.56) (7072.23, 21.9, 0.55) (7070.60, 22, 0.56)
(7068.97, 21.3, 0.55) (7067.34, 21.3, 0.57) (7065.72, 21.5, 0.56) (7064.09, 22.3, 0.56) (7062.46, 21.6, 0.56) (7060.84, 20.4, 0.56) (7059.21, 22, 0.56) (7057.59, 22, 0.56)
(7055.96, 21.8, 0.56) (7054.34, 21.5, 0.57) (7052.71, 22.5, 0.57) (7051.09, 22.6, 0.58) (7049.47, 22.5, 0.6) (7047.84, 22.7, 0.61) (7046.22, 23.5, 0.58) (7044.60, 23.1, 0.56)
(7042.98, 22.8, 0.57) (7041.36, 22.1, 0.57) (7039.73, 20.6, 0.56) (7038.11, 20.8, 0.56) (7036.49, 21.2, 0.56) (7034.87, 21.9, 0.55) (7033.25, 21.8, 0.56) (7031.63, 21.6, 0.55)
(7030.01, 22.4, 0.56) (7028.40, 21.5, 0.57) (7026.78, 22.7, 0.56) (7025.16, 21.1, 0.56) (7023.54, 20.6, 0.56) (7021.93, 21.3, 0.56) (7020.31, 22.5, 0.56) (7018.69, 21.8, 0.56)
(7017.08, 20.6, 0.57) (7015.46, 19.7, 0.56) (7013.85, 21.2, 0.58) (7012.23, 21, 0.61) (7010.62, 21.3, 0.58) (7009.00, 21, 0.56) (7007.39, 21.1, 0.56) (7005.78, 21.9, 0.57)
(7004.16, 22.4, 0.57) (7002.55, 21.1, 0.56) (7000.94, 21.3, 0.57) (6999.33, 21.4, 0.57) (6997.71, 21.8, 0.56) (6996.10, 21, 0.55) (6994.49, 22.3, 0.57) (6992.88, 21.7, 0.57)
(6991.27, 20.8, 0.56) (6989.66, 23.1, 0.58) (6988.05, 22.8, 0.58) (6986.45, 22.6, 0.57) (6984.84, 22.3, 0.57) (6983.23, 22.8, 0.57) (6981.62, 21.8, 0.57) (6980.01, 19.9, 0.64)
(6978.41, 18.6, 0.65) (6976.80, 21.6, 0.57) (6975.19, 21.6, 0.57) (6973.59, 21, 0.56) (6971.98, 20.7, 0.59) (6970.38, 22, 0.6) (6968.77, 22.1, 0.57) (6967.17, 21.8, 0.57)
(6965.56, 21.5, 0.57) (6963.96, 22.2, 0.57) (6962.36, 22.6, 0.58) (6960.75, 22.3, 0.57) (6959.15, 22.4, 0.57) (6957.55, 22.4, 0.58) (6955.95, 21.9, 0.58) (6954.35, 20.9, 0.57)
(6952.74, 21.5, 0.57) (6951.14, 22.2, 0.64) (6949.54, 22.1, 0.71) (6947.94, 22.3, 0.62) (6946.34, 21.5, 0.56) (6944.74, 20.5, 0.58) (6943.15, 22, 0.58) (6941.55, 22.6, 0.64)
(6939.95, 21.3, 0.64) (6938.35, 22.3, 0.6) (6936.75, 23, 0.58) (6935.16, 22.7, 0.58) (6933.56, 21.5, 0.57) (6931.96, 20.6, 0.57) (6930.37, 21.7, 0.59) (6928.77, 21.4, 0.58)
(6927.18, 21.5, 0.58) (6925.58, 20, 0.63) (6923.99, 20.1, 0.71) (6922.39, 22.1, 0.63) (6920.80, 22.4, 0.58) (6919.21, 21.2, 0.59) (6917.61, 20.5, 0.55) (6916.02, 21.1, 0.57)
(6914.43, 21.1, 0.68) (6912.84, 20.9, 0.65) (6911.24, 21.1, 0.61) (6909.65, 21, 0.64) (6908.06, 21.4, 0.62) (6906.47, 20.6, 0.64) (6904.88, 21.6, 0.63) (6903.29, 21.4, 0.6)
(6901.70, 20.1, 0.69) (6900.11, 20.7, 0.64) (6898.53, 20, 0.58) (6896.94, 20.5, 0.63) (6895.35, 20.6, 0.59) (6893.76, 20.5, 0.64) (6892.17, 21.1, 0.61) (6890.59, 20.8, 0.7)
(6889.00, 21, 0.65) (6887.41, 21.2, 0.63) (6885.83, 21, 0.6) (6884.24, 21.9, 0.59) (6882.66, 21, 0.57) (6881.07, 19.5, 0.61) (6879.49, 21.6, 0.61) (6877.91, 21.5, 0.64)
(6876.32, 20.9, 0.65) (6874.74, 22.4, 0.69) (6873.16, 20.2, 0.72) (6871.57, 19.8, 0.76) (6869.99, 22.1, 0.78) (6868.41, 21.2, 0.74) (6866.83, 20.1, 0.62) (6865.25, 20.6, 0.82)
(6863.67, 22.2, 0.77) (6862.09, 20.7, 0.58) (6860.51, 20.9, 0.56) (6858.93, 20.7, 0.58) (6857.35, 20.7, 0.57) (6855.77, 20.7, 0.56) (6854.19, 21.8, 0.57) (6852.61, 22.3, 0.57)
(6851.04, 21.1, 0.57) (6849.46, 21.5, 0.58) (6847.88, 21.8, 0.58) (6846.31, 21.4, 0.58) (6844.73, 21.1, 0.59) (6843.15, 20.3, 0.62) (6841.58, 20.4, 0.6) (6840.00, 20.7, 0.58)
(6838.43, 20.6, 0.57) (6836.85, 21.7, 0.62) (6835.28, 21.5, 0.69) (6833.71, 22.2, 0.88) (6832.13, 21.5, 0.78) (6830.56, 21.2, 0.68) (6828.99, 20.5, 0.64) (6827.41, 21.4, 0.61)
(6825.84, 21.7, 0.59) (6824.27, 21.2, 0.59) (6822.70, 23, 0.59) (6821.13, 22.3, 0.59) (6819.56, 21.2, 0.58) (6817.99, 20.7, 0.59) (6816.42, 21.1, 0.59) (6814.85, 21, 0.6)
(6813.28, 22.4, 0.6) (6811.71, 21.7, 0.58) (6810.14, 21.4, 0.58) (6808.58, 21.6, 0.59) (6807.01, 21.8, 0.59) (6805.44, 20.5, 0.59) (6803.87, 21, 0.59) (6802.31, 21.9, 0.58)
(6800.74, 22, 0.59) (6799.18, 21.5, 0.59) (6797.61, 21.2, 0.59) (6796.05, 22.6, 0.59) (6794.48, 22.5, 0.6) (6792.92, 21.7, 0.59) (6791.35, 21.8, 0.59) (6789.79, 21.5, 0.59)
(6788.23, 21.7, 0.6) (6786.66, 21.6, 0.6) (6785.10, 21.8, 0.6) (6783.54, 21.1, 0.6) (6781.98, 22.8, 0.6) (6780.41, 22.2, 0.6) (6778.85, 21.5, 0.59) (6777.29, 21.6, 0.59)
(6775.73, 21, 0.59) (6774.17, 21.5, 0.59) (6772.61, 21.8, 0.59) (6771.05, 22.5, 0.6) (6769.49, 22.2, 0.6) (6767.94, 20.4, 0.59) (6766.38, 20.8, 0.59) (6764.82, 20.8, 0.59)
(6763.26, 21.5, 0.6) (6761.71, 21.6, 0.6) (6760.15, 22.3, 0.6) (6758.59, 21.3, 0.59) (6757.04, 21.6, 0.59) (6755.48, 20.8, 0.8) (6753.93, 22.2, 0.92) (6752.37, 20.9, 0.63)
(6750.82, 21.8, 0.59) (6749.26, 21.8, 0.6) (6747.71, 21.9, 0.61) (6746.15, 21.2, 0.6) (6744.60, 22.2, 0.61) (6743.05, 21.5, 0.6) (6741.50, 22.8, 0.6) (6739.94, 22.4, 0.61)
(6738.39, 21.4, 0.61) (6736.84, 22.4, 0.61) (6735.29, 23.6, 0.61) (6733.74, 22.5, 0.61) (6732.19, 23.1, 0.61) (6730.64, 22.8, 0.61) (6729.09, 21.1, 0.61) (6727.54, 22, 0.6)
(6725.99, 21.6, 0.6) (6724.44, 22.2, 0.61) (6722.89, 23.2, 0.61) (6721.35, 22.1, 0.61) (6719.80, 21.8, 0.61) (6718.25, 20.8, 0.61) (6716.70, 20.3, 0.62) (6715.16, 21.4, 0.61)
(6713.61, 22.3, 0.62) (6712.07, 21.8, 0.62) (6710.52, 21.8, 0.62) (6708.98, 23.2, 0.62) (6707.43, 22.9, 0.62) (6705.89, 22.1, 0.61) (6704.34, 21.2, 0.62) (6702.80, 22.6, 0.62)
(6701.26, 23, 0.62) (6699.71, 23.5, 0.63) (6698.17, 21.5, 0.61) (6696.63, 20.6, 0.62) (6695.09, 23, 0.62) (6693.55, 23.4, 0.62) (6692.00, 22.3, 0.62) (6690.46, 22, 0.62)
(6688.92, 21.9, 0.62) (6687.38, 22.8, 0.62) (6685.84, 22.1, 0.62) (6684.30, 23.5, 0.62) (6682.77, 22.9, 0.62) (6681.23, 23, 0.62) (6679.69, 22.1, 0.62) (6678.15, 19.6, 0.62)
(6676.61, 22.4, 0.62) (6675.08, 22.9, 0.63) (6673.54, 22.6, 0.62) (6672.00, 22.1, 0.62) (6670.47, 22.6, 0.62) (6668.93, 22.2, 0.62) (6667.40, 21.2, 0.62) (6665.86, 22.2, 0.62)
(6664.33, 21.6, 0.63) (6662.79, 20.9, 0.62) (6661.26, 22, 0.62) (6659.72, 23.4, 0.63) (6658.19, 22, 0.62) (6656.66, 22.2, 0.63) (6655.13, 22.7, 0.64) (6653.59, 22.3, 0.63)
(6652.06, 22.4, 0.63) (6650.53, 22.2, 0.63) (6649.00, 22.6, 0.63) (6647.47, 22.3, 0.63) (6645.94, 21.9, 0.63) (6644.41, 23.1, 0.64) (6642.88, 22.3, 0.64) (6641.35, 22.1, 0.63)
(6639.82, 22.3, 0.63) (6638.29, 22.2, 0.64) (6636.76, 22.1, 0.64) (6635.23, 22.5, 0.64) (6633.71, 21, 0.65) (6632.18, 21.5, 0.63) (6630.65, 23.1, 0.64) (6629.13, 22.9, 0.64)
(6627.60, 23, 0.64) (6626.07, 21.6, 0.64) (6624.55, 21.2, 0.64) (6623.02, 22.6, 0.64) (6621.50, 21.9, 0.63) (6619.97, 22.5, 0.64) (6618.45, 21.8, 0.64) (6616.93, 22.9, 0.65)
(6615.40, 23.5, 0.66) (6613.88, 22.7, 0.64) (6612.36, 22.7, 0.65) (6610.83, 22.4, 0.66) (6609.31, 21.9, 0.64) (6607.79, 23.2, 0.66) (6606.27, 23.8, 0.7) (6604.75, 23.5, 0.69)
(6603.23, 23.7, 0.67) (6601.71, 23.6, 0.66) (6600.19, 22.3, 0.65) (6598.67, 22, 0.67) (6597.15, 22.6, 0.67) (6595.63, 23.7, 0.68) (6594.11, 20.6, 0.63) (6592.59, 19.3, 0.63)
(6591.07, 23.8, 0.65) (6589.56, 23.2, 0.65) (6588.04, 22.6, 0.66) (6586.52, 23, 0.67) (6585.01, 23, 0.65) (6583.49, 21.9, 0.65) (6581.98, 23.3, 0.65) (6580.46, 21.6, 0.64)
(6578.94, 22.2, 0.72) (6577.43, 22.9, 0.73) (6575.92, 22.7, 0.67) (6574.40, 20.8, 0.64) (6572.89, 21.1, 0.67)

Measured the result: 21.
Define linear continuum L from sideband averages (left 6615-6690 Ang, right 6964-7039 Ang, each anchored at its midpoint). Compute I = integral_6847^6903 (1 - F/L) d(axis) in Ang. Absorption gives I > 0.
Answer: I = 2.01 Ang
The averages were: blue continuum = 22.3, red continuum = 21.5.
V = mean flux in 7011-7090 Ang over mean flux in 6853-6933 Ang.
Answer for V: 1.0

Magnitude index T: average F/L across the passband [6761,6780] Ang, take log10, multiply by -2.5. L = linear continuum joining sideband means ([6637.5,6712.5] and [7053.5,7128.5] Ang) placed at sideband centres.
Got 0.03 mag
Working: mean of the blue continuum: 22.3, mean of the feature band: 21.5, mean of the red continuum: 21.6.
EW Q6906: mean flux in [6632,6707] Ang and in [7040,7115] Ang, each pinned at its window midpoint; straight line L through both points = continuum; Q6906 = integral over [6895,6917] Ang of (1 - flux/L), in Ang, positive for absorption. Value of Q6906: 1.1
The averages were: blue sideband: 22.2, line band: 20.9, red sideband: 21.8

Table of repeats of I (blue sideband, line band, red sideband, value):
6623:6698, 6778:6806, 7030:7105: 0.4 Ang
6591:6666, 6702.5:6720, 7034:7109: 0.3 Ang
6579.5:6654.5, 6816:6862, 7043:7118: 1.8 Ang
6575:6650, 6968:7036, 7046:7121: 1.0 Ang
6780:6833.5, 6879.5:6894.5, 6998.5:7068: 0.5 Ang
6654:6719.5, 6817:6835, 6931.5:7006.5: 0.4 Ang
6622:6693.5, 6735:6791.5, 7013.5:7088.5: 1.0 Ang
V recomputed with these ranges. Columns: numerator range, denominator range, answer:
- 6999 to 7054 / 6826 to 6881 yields 1.03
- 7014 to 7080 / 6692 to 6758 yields 0.99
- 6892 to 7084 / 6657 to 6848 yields 0.99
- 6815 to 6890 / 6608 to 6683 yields 0.95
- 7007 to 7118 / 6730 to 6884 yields 1.01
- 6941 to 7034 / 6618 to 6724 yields 0.97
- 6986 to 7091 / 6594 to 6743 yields 0.97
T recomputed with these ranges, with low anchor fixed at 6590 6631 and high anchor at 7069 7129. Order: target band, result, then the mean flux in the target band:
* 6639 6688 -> 0.01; 22.3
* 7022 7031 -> 0.00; 21.6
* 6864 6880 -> 0.05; 21.1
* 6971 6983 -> 0.05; 20.9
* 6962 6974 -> 0.01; 21.7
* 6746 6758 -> 0.04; 21.5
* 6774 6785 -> 0.03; 21.7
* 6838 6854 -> 0.05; 21.2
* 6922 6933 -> 0.05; 21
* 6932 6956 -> 0.00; 21.8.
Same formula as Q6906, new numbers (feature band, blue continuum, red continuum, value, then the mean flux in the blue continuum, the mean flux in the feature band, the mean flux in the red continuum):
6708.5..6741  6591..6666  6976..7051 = 0.1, 22.4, 22.1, 21.7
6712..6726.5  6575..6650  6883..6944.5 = 0.2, 22.5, 21.8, 21.2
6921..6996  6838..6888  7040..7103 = -1.1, 21.1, 21.7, 21.8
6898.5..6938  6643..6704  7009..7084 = 1.3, 22.3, 21.2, 21.7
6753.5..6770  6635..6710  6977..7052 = 0.6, 22.3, 21.4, 21.7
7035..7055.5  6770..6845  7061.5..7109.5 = -0.5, 21.5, 22.1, 21.6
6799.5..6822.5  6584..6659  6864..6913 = -0.2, 22.5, 21.5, 20.9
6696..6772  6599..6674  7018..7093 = 1.2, 22.4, 21.9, 21.8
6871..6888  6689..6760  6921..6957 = 0.6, 22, 21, 21.6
